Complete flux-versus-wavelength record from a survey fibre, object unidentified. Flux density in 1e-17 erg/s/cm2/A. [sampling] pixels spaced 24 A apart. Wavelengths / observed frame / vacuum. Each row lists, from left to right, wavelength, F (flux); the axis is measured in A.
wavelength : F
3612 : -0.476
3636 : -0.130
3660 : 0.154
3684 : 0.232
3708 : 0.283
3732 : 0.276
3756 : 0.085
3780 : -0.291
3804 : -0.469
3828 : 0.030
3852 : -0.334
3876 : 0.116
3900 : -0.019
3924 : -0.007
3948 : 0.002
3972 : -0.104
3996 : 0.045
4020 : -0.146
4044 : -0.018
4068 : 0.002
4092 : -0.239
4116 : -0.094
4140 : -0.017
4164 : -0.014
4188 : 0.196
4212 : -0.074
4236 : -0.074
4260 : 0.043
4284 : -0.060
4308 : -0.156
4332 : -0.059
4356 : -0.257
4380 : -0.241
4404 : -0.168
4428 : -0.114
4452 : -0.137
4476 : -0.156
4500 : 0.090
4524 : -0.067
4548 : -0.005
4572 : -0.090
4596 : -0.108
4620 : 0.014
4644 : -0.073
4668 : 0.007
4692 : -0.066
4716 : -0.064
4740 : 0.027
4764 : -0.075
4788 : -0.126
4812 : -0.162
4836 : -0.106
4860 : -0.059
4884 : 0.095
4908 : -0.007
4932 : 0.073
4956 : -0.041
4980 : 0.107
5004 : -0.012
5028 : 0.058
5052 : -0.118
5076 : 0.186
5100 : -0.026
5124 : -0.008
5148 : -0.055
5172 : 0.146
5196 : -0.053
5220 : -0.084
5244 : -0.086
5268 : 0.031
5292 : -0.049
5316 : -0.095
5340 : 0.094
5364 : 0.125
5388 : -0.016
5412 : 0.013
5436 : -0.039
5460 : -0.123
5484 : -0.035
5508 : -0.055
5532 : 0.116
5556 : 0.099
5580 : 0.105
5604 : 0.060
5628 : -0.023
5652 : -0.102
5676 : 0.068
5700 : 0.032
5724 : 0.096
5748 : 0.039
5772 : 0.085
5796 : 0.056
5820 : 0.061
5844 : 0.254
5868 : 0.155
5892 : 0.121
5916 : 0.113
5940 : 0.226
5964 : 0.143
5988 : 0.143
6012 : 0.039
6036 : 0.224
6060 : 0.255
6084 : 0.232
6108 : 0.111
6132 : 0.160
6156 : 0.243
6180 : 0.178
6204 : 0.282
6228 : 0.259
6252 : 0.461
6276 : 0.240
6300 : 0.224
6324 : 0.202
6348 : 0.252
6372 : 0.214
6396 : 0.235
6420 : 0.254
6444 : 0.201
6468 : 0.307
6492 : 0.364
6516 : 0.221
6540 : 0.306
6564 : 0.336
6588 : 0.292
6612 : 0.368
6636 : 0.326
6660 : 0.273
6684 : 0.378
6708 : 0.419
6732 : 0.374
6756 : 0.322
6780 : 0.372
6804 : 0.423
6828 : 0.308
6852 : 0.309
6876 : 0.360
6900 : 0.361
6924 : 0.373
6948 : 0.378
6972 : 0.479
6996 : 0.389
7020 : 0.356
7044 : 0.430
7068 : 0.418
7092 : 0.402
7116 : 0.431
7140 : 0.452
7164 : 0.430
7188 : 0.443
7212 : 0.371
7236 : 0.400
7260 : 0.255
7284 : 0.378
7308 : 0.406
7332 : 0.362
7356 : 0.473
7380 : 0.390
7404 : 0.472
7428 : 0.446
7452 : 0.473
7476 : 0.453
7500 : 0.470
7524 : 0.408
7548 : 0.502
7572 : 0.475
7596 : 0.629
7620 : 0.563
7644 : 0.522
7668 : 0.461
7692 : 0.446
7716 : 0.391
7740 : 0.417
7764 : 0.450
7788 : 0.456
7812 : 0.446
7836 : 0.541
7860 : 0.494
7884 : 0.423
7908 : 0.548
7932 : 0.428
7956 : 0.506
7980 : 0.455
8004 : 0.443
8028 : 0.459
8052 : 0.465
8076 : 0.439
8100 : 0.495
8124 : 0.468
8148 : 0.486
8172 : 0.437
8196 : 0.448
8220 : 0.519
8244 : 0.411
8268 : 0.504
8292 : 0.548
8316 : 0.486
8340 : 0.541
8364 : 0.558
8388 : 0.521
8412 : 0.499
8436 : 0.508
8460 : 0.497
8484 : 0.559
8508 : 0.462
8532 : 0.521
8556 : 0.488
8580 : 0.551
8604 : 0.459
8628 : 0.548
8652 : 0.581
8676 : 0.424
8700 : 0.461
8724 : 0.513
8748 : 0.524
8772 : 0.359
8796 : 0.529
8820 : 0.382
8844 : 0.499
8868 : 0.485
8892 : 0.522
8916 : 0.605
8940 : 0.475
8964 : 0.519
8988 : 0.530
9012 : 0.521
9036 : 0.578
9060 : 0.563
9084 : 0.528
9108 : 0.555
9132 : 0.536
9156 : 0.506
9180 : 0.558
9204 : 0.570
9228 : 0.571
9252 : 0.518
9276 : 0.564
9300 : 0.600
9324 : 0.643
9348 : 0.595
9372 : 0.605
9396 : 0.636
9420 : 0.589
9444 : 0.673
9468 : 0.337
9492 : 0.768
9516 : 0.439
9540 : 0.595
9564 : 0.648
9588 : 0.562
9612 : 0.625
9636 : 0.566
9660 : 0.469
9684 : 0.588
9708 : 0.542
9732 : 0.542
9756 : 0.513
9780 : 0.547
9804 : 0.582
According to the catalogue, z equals 0.677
